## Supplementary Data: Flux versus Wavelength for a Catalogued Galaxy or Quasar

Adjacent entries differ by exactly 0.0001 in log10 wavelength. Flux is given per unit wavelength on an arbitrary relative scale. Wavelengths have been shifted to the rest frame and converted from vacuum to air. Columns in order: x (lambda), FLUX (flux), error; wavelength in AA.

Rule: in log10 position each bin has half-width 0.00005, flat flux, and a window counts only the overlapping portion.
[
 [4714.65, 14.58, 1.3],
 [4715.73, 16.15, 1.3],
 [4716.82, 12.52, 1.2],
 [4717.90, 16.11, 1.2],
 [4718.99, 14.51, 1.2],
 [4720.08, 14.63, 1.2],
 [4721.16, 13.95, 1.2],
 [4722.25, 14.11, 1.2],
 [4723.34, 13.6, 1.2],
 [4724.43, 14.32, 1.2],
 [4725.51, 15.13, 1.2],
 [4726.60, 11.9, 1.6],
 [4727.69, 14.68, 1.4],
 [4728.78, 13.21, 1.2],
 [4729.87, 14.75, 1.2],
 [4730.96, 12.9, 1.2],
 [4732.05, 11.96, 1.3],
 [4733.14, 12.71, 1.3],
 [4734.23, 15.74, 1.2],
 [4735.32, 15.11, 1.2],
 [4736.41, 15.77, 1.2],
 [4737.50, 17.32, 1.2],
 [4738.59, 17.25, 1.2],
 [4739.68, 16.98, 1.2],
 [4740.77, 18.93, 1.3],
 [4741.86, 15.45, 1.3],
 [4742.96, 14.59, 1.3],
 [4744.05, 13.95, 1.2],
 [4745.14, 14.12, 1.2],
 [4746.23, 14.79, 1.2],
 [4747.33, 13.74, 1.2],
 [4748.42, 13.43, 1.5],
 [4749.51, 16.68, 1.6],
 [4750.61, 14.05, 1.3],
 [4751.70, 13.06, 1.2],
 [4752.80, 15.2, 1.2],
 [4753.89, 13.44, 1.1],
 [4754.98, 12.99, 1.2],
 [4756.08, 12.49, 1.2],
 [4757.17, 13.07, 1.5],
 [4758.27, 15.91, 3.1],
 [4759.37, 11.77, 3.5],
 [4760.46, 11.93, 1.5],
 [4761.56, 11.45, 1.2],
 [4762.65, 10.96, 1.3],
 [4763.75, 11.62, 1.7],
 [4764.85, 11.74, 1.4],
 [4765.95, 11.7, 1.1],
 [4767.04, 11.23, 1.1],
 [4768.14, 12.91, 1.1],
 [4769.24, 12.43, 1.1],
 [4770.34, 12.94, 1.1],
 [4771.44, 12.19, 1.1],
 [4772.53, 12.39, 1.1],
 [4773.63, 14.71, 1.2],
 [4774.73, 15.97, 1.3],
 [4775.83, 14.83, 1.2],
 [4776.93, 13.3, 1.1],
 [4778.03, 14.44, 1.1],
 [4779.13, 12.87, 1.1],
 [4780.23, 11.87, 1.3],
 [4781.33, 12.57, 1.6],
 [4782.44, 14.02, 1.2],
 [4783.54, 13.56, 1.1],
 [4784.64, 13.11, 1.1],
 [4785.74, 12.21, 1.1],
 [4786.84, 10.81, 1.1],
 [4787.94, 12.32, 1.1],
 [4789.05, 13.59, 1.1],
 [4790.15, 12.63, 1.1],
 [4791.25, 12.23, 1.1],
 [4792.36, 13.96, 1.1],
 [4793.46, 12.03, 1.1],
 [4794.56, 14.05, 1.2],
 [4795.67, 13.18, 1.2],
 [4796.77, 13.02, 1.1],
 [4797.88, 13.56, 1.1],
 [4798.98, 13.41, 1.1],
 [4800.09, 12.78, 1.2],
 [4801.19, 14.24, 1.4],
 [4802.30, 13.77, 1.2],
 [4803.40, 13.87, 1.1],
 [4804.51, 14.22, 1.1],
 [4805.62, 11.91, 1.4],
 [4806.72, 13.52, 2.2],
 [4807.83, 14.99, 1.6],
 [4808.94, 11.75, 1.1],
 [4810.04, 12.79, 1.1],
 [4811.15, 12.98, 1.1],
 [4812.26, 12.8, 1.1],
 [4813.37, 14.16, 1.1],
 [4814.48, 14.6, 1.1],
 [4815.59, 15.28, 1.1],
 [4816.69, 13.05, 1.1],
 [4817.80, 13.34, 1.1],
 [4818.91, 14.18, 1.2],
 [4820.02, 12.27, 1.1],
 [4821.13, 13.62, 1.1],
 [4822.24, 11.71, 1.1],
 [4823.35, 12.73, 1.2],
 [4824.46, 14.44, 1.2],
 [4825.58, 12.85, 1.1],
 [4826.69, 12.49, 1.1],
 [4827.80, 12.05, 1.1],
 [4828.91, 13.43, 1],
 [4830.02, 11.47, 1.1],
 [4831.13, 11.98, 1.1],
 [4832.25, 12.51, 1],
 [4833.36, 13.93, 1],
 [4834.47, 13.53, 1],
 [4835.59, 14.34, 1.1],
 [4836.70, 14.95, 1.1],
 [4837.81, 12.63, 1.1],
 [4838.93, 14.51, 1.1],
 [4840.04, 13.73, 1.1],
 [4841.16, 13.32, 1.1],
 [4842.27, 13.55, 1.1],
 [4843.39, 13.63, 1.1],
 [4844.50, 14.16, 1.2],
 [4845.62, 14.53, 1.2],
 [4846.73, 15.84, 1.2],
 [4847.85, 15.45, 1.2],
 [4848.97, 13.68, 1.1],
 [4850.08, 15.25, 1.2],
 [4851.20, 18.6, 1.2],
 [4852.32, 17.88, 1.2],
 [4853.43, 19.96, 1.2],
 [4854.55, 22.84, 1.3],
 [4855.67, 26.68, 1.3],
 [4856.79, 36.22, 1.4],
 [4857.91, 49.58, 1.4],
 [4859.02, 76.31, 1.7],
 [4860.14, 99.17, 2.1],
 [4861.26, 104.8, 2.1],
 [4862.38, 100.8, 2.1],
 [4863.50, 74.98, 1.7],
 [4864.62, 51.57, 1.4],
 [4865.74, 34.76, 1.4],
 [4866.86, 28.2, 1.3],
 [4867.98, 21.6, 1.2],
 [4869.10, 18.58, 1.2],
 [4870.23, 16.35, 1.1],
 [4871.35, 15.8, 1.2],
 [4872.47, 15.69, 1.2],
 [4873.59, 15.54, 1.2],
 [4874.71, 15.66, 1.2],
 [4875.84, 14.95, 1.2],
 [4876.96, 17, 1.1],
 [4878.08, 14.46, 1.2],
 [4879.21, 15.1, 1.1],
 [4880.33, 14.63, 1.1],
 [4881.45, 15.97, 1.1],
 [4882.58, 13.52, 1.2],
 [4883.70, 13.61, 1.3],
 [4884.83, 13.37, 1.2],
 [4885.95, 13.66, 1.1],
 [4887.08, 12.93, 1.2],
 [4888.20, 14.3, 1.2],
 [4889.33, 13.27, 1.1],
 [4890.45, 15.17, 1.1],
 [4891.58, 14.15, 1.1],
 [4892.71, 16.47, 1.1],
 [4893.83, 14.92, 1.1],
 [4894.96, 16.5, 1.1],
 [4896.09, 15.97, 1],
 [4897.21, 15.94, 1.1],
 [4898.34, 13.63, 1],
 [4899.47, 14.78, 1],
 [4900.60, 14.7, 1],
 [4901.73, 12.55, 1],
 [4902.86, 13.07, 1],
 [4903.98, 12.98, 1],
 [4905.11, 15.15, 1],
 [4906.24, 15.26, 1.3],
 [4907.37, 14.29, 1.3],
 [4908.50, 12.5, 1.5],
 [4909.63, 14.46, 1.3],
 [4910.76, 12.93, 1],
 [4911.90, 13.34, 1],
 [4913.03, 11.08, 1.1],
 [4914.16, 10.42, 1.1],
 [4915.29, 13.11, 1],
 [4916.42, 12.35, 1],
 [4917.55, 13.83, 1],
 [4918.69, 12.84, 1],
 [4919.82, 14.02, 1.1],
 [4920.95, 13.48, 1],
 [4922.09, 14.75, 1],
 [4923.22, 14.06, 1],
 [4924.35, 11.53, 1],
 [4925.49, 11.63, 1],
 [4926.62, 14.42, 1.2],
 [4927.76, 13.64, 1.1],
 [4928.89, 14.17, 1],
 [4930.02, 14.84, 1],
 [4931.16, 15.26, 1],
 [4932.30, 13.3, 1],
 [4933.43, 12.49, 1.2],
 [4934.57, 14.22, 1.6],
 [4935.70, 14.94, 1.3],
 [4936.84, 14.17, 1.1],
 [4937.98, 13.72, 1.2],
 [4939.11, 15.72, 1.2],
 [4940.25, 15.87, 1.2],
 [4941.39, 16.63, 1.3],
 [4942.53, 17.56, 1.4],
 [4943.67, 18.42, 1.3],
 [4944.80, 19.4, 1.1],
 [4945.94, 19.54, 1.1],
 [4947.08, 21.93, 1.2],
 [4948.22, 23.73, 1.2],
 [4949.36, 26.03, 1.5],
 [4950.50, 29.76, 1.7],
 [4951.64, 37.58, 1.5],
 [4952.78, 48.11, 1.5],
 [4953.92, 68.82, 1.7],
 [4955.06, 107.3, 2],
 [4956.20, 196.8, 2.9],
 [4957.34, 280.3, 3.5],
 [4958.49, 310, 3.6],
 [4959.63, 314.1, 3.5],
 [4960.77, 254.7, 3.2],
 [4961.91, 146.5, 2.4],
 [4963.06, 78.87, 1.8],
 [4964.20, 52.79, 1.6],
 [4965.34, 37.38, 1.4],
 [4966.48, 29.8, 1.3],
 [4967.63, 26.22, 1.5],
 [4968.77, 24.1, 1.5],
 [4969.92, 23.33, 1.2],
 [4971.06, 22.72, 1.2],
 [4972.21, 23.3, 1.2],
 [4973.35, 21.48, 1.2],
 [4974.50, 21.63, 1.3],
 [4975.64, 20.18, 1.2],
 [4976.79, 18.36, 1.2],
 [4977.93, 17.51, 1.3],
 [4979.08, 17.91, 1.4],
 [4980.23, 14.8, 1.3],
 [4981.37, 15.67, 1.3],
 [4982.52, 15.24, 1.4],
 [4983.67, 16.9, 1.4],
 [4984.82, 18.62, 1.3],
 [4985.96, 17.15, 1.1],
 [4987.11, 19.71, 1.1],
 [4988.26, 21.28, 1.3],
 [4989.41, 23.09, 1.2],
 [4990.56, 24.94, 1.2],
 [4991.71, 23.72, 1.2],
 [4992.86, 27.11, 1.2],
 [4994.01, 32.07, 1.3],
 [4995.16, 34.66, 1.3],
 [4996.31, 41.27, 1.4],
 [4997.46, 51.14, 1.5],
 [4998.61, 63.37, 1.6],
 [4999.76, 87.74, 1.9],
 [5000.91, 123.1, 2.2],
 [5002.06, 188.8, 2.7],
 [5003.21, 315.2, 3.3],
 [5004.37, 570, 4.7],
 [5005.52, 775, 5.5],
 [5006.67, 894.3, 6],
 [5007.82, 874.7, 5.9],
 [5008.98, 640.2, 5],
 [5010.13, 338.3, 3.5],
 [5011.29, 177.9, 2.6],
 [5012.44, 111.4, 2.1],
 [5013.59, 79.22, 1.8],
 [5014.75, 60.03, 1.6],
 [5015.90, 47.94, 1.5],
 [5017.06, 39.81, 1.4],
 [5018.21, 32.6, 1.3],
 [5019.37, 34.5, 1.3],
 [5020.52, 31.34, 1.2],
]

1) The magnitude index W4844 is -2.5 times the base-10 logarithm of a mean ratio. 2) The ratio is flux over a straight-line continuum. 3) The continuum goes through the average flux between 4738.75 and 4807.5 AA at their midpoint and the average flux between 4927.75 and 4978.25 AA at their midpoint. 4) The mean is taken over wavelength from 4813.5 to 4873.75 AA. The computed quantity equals 0.297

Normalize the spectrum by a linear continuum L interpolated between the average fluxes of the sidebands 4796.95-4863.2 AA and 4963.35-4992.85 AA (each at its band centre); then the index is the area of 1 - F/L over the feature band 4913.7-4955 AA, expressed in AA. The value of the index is 5.1 AA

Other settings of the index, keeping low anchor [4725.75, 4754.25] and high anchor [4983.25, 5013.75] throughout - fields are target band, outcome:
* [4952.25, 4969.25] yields 4.5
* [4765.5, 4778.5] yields 8.6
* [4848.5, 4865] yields 8.8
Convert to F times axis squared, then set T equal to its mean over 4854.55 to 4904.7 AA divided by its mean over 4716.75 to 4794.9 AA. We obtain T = 2.0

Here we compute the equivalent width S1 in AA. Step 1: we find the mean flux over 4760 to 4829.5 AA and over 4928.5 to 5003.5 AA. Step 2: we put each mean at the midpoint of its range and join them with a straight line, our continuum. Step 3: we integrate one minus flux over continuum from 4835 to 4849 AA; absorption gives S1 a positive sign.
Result 6.0 AA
